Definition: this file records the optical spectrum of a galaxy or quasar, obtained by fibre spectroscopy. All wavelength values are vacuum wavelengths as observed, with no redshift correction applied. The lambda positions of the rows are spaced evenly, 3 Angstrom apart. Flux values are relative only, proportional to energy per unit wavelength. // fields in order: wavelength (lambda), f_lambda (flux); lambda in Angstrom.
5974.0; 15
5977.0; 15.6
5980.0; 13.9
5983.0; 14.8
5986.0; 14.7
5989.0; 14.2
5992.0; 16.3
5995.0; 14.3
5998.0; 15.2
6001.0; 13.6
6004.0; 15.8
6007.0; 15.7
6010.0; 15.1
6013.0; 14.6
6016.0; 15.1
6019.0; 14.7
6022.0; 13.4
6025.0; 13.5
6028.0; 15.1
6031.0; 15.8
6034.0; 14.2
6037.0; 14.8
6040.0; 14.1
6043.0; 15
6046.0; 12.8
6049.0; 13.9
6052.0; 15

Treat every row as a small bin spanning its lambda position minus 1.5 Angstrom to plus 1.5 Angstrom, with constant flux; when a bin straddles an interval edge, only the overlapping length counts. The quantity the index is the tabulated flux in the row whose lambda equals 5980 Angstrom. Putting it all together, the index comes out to 13.9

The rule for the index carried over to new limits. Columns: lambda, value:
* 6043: 15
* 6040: 14.1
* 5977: 15.6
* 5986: 14.7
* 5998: 15.2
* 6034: 14.2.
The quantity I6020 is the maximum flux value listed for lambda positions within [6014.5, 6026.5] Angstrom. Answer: 15.1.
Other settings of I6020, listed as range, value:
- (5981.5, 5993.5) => 16.3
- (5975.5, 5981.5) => 15.6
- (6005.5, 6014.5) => 15.7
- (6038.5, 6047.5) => 15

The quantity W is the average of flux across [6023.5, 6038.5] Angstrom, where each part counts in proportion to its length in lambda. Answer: 14.7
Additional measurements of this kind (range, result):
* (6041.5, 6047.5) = 13.9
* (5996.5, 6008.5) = 15.1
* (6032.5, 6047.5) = 14.2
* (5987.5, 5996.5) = 14.9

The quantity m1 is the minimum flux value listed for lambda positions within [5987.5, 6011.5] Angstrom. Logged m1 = 13.6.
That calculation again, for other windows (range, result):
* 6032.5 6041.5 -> 14.1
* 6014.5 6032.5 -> 13.4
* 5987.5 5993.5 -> 14.2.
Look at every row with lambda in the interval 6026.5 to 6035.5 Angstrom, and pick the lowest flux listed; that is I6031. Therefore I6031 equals 14.2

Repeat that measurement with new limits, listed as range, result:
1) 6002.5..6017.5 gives 14.6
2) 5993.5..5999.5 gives 14.3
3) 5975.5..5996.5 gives 13.9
